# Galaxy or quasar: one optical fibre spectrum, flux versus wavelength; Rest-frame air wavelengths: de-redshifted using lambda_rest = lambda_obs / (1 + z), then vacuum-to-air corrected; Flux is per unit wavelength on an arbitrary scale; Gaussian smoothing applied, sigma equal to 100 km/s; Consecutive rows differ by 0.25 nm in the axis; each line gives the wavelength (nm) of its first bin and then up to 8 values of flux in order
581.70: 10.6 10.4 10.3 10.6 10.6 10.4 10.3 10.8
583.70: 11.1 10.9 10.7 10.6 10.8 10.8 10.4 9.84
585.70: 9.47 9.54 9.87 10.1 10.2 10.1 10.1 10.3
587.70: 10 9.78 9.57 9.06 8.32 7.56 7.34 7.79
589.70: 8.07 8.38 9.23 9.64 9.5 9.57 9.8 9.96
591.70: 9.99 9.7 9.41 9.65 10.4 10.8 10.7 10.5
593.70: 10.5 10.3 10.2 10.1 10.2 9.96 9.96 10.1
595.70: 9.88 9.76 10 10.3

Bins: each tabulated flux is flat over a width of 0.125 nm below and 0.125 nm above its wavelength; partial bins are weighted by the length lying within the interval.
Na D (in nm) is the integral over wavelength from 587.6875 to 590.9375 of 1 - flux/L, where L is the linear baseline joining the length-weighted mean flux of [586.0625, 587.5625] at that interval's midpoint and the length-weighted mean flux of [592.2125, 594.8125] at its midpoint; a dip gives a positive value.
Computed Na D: 0.45 nm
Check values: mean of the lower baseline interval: 10.1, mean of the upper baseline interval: 10.3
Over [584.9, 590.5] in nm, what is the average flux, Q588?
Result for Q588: 9.34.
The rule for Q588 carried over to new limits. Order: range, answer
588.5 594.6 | 9.47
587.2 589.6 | 8.91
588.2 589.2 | 8.35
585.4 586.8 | 9.83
